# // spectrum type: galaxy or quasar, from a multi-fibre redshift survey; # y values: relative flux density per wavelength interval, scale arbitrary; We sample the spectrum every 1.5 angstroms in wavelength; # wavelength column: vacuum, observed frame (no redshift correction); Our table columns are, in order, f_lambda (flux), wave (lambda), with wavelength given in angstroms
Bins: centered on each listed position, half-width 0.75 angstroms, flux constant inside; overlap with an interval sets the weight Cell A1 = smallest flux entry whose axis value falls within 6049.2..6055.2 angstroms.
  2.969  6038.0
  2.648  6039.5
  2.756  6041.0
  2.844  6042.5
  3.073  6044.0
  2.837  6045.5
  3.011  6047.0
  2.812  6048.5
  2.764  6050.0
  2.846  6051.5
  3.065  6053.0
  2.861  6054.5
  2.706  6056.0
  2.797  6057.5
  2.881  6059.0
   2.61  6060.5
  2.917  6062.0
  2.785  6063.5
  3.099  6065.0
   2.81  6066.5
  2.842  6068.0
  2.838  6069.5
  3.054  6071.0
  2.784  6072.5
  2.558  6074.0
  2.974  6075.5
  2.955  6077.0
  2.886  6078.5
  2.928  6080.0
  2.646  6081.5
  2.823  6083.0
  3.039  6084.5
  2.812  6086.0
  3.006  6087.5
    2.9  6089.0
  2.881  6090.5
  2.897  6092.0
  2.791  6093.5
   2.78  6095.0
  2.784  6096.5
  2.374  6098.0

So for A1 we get 2.764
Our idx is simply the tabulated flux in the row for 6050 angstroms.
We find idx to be 2.764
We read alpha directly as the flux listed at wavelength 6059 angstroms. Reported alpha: 2.881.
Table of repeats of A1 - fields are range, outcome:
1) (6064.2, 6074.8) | 2.558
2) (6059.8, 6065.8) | 2.61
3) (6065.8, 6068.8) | 2.81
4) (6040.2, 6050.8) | 2.756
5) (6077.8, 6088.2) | 2.646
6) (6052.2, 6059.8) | 2.706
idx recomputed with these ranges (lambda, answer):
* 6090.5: 2.881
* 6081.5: 2.646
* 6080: 2.928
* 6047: 3.011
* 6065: 3.099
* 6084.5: 3.039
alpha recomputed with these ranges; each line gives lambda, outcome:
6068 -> 2.842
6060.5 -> 2.61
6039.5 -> 2.648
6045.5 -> 2.837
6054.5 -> 2.861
